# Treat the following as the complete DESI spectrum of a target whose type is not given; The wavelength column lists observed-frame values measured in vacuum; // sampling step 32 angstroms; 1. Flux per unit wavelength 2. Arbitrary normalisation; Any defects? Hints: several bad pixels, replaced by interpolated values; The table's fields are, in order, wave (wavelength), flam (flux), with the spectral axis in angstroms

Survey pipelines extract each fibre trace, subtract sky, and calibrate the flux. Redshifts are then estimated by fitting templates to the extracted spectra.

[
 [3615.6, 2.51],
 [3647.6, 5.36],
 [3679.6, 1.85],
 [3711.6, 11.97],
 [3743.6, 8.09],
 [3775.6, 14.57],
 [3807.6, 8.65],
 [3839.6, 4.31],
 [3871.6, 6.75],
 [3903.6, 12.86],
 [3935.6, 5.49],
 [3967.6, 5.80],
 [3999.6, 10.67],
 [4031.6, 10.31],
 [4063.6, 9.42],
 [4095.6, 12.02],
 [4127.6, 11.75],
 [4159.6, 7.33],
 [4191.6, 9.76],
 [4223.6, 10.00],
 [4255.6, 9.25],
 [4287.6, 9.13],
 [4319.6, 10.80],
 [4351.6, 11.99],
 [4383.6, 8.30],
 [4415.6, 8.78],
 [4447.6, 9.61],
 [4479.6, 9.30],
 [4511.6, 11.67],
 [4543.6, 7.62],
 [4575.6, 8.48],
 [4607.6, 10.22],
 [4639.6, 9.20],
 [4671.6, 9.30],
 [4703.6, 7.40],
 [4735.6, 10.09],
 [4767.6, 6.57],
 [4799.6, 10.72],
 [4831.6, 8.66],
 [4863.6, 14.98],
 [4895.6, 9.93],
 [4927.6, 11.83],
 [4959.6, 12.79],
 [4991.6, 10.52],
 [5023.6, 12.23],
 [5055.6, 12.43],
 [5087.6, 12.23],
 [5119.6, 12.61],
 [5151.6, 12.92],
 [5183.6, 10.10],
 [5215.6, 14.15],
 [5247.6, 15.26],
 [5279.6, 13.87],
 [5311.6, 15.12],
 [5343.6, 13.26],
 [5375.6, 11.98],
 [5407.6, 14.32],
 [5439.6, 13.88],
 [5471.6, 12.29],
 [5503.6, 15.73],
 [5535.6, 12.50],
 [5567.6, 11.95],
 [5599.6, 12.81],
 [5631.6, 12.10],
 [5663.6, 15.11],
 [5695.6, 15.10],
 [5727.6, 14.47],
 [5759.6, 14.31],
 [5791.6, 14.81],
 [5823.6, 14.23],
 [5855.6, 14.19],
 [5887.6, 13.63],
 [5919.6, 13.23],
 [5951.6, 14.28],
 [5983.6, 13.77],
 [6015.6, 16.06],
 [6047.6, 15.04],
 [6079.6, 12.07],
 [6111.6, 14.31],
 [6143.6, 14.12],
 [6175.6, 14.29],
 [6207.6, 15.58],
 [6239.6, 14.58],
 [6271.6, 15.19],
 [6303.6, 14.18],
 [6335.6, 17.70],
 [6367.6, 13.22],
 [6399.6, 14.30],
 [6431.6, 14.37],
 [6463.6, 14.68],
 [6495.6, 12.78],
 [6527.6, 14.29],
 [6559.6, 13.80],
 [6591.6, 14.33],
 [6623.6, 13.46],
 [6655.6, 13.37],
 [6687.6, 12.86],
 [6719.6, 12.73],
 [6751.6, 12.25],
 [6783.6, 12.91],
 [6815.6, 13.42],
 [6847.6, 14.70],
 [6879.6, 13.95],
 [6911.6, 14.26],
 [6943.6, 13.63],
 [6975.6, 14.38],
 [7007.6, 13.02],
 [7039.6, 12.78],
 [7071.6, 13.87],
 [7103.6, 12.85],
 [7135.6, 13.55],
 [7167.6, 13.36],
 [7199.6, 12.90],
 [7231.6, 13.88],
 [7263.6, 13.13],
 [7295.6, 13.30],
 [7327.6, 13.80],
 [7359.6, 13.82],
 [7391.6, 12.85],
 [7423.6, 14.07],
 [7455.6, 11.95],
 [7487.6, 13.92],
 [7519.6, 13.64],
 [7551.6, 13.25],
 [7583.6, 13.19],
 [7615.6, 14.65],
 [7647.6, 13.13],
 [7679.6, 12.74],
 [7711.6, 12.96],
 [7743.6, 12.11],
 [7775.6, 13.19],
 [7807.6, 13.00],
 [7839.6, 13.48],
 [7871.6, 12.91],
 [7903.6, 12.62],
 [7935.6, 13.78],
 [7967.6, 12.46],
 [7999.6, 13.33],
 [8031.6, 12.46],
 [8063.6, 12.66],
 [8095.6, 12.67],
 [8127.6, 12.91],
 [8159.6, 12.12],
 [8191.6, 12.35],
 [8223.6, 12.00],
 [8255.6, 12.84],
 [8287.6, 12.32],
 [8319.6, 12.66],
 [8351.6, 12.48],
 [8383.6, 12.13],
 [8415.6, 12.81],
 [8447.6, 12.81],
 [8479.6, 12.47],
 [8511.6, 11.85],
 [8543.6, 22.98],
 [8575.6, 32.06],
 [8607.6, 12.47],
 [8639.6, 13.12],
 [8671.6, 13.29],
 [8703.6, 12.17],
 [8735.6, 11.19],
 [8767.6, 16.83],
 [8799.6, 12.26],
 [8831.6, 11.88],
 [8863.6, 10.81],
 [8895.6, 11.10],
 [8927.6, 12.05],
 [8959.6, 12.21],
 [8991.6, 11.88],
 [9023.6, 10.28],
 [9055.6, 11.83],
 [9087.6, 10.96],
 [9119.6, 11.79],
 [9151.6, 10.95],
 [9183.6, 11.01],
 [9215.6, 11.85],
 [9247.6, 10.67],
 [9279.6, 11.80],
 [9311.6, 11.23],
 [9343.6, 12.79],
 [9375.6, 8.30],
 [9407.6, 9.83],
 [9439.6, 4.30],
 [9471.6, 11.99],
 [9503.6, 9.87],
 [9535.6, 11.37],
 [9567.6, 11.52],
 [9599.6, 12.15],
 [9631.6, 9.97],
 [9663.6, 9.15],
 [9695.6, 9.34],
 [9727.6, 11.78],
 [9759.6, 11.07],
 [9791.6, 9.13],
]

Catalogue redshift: 0.304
